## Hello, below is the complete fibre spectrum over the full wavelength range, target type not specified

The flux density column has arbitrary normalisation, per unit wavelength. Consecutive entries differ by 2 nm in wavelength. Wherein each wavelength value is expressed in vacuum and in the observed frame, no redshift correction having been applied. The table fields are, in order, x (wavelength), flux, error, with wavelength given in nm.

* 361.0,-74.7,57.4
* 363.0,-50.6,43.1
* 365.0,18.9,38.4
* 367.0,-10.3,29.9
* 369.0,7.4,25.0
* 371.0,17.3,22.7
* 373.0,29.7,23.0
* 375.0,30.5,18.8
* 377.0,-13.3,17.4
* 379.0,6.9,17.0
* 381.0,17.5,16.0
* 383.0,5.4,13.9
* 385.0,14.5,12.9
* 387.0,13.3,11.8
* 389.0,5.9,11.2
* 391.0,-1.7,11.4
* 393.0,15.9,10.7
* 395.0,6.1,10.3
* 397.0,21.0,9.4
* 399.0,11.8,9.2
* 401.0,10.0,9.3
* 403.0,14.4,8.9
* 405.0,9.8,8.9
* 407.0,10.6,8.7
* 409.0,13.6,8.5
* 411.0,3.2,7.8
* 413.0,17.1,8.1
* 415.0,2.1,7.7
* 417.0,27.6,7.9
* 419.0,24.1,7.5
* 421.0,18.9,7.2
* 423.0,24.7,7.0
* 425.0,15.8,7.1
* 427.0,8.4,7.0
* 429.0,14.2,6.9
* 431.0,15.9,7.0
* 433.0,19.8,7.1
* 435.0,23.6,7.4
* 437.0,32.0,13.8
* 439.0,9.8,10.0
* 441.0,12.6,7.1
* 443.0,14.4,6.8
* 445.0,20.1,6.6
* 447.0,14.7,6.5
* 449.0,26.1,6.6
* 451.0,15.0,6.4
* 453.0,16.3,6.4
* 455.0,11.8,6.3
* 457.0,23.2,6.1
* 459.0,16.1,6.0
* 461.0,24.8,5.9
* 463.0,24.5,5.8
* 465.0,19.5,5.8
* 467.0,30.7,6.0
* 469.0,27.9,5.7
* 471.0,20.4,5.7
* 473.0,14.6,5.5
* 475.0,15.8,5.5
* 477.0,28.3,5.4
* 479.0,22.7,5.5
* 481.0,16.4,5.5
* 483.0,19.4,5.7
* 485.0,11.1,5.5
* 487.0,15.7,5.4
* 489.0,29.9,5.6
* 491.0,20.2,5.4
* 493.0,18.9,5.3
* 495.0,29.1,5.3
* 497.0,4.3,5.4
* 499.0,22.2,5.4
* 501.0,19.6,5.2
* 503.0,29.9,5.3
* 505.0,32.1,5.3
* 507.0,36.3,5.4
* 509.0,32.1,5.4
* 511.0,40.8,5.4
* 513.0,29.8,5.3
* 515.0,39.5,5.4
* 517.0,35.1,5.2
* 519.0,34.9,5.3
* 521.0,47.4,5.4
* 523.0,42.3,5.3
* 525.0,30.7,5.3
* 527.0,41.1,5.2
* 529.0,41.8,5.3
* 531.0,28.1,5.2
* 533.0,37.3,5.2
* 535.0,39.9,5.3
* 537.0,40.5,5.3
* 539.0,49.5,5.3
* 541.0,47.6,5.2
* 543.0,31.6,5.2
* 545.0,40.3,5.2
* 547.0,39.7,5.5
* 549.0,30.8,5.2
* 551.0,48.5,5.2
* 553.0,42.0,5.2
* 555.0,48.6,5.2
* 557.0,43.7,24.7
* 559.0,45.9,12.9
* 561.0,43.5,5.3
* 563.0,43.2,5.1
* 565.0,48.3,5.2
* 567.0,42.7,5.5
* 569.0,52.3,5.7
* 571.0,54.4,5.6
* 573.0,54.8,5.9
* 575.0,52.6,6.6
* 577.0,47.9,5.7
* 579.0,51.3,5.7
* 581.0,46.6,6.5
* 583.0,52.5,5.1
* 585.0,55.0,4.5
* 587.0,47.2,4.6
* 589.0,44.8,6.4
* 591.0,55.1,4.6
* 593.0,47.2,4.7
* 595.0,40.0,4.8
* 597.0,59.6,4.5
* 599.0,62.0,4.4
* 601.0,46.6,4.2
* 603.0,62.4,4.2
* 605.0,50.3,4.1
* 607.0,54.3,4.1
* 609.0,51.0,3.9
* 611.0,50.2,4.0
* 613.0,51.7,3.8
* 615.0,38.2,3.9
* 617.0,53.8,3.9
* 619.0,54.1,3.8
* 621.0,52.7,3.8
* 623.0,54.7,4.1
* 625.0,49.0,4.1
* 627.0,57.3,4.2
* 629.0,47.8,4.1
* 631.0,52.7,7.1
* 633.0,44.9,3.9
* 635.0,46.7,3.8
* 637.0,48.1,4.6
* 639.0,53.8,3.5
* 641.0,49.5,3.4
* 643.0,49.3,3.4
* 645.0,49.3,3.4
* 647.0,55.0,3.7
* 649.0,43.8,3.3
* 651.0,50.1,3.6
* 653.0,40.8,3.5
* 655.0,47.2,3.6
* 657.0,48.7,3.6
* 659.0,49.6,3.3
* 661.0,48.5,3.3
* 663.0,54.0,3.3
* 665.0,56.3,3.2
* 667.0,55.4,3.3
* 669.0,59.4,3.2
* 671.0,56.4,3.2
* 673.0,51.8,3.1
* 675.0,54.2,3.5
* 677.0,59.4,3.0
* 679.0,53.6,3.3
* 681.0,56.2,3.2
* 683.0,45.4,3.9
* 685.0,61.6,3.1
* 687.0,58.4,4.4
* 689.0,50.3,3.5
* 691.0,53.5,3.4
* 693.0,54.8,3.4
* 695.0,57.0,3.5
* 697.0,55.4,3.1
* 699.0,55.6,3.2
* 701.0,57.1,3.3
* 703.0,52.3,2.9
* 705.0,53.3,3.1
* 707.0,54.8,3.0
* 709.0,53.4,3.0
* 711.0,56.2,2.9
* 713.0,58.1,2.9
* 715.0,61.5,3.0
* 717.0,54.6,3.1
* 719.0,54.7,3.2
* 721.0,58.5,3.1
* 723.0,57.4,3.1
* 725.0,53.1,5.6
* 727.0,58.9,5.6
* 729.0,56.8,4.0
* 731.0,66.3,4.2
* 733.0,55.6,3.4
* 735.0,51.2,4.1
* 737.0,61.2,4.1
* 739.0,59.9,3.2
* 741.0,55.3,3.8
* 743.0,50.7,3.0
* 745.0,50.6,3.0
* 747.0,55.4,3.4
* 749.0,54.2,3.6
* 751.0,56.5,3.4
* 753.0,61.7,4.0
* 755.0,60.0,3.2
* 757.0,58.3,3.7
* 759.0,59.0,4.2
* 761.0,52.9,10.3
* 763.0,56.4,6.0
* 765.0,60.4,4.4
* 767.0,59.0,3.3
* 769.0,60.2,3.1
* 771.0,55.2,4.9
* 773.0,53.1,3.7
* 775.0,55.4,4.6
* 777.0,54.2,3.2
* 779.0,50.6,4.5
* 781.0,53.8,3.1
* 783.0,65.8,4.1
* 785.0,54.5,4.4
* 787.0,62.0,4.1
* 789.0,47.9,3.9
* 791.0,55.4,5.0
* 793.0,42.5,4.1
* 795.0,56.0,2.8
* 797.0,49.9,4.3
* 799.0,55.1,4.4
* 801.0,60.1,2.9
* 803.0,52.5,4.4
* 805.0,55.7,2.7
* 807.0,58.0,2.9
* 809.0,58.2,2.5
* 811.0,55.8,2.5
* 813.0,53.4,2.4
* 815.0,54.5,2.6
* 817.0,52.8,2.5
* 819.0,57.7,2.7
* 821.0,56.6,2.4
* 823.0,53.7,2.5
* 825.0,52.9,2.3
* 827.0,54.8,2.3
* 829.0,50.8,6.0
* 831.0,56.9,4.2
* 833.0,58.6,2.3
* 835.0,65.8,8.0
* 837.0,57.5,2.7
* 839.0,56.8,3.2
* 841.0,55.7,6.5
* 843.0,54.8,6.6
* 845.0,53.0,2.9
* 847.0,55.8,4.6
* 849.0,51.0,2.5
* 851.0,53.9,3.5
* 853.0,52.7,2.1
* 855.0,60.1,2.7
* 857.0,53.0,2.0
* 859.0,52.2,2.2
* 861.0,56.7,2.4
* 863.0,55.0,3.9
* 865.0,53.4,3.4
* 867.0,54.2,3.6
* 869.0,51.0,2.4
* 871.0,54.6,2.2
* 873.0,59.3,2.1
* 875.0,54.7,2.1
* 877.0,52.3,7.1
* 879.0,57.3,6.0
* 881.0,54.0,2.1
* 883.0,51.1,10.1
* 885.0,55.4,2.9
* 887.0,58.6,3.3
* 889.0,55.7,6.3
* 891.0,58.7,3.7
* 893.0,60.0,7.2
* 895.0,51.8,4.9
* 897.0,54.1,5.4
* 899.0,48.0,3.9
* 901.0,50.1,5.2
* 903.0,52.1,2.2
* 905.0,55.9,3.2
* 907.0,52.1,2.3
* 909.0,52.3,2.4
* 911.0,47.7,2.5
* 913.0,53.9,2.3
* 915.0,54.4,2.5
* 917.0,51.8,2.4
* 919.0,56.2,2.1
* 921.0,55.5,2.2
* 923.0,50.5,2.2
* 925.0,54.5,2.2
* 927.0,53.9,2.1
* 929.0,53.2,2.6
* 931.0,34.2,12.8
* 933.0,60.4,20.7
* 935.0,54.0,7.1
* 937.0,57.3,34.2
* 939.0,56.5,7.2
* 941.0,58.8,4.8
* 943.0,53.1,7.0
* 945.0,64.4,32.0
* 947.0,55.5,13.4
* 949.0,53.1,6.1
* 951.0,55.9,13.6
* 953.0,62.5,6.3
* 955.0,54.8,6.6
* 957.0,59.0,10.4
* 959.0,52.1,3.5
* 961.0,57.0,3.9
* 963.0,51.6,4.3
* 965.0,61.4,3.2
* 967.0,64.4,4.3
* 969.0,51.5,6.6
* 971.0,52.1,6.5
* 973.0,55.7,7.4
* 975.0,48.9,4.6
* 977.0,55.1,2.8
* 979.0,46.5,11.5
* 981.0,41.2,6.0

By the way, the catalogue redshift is 0.263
